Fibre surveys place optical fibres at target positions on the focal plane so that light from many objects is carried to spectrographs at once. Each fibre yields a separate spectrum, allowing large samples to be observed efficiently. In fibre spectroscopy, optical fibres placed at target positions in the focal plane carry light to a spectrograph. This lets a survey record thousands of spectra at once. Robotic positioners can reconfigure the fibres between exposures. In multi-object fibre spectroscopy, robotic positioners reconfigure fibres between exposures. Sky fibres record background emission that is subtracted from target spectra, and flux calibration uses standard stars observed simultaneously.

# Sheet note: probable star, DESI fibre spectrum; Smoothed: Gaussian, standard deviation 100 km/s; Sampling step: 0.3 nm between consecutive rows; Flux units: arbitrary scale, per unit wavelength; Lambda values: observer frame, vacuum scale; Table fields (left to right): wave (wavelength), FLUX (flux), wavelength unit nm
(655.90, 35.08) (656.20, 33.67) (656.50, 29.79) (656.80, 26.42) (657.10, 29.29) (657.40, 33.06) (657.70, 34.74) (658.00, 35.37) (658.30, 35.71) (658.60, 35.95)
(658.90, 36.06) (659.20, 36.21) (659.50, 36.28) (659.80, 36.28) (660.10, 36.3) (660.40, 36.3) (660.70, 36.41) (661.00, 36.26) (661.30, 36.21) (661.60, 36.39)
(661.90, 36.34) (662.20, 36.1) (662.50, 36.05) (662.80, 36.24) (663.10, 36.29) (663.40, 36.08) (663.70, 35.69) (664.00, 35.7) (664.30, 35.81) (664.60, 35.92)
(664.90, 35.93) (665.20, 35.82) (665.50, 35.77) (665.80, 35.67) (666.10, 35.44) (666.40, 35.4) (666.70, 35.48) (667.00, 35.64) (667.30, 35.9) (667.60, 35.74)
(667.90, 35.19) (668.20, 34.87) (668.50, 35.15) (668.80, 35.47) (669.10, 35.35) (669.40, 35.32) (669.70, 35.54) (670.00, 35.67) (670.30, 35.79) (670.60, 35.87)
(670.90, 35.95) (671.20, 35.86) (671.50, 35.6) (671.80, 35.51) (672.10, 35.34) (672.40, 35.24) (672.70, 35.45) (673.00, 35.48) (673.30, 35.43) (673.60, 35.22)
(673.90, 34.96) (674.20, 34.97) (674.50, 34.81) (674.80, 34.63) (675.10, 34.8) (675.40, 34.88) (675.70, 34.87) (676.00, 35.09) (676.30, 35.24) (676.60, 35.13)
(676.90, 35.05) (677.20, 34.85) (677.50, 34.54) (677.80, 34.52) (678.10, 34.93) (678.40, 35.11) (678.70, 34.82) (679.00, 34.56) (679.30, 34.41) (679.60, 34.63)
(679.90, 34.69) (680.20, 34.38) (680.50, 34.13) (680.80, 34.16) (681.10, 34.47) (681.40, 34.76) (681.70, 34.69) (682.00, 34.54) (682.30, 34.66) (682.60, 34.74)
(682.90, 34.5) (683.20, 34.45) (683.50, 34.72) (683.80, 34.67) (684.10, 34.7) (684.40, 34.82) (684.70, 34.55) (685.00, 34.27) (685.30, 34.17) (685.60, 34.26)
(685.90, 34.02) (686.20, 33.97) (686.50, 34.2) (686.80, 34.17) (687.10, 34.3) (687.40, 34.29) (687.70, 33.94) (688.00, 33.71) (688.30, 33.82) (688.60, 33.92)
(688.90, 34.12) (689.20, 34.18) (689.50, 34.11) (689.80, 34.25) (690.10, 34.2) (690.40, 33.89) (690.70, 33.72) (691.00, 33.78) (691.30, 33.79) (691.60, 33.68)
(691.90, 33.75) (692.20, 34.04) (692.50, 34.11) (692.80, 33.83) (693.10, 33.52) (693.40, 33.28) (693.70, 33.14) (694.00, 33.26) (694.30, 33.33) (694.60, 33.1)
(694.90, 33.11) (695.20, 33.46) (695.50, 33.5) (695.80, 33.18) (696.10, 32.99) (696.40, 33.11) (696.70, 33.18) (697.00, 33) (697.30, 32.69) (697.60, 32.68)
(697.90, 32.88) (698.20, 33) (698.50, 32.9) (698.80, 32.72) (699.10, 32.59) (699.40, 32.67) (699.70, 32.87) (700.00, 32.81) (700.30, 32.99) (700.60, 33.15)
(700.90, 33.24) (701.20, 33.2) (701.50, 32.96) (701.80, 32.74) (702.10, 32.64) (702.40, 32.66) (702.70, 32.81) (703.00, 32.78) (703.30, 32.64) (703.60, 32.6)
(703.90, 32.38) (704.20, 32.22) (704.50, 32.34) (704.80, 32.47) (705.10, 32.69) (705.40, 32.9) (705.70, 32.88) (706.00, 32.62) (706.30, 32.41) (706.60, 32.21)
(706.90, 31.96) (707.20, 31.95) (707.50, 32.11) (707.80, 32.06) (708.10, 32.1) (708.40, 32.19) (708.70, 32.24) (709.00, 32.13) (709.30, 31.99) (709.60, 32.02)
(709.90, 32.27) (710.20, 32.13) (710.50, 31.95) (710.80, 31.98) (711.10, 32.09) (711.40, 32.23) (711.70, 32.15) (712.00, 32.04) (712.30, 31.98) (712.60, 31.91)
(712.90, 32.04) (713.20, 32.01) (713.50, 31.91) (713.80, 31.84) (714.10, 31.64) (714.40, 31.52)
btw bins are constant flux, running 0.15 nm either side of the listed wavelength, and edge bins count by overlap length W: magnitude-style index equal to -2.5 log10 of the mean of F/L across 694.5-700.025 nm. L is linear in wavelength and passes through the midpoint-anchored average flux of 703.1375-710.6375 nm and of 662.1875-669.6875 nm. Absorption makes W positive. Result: 0.00 mag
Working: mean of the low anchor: 35.7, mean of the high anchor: 32.3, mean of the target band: 33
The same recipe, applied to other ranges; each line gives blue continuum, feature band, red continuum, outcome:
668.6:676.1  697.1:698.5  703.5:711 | 0.01 mag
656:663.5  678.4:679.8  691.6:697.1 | -0.02 mag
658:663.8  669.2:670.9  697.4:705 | -0.01 mag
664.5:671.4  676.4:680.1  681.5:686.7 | 0.00 mag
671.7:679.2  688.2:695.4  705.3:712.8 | 0.00 mag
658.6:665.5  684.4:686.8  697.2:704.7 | 0.00 mag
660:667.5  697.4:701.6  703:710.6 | 0.00 mag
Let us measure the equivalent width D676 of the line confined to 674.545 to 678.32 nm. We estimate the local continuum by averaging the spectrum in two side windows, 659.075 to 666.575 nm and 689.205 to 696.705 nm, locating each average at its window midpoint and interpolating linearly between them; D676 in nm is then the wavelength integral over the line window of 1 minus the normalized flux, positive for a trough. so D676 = 0.005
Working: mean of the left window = 36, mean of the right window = 33.6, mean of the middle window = 34.9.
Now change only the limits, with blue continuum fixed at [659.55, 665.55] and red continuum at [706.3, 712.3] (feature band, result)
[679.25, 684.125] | -0.01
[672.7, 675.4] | 0.01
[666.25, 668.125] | 0.01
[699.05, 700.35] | 0.01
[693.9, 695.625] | 0.00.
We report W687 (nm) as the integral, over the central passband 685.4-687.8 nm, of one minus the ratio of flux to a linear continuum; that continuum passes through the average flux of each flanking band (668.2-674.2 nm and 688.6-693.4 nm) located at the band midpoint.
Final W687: 0.01 nm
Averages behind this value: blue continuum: 35.5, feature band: 34.1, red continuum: 33.9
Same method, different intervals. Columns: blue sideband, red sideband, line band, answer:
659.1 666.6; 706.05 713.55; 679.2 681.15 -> 0.01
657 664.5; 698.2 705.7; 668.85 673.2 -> -0.08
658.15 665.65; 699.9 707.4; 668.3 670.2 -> 0.00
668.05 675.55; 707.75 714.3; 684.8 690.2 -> -0.02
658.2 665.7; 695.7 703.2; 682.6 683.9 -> -0.01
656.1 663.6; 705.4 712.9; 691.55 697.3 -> -0.07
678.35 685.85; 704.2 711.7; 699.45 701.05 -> 0.00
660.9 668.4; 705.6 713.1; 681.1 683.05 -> -0.01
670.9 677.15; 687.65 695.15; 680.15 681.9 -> 0.01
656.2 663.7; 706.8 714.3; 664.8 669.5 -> -0.13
